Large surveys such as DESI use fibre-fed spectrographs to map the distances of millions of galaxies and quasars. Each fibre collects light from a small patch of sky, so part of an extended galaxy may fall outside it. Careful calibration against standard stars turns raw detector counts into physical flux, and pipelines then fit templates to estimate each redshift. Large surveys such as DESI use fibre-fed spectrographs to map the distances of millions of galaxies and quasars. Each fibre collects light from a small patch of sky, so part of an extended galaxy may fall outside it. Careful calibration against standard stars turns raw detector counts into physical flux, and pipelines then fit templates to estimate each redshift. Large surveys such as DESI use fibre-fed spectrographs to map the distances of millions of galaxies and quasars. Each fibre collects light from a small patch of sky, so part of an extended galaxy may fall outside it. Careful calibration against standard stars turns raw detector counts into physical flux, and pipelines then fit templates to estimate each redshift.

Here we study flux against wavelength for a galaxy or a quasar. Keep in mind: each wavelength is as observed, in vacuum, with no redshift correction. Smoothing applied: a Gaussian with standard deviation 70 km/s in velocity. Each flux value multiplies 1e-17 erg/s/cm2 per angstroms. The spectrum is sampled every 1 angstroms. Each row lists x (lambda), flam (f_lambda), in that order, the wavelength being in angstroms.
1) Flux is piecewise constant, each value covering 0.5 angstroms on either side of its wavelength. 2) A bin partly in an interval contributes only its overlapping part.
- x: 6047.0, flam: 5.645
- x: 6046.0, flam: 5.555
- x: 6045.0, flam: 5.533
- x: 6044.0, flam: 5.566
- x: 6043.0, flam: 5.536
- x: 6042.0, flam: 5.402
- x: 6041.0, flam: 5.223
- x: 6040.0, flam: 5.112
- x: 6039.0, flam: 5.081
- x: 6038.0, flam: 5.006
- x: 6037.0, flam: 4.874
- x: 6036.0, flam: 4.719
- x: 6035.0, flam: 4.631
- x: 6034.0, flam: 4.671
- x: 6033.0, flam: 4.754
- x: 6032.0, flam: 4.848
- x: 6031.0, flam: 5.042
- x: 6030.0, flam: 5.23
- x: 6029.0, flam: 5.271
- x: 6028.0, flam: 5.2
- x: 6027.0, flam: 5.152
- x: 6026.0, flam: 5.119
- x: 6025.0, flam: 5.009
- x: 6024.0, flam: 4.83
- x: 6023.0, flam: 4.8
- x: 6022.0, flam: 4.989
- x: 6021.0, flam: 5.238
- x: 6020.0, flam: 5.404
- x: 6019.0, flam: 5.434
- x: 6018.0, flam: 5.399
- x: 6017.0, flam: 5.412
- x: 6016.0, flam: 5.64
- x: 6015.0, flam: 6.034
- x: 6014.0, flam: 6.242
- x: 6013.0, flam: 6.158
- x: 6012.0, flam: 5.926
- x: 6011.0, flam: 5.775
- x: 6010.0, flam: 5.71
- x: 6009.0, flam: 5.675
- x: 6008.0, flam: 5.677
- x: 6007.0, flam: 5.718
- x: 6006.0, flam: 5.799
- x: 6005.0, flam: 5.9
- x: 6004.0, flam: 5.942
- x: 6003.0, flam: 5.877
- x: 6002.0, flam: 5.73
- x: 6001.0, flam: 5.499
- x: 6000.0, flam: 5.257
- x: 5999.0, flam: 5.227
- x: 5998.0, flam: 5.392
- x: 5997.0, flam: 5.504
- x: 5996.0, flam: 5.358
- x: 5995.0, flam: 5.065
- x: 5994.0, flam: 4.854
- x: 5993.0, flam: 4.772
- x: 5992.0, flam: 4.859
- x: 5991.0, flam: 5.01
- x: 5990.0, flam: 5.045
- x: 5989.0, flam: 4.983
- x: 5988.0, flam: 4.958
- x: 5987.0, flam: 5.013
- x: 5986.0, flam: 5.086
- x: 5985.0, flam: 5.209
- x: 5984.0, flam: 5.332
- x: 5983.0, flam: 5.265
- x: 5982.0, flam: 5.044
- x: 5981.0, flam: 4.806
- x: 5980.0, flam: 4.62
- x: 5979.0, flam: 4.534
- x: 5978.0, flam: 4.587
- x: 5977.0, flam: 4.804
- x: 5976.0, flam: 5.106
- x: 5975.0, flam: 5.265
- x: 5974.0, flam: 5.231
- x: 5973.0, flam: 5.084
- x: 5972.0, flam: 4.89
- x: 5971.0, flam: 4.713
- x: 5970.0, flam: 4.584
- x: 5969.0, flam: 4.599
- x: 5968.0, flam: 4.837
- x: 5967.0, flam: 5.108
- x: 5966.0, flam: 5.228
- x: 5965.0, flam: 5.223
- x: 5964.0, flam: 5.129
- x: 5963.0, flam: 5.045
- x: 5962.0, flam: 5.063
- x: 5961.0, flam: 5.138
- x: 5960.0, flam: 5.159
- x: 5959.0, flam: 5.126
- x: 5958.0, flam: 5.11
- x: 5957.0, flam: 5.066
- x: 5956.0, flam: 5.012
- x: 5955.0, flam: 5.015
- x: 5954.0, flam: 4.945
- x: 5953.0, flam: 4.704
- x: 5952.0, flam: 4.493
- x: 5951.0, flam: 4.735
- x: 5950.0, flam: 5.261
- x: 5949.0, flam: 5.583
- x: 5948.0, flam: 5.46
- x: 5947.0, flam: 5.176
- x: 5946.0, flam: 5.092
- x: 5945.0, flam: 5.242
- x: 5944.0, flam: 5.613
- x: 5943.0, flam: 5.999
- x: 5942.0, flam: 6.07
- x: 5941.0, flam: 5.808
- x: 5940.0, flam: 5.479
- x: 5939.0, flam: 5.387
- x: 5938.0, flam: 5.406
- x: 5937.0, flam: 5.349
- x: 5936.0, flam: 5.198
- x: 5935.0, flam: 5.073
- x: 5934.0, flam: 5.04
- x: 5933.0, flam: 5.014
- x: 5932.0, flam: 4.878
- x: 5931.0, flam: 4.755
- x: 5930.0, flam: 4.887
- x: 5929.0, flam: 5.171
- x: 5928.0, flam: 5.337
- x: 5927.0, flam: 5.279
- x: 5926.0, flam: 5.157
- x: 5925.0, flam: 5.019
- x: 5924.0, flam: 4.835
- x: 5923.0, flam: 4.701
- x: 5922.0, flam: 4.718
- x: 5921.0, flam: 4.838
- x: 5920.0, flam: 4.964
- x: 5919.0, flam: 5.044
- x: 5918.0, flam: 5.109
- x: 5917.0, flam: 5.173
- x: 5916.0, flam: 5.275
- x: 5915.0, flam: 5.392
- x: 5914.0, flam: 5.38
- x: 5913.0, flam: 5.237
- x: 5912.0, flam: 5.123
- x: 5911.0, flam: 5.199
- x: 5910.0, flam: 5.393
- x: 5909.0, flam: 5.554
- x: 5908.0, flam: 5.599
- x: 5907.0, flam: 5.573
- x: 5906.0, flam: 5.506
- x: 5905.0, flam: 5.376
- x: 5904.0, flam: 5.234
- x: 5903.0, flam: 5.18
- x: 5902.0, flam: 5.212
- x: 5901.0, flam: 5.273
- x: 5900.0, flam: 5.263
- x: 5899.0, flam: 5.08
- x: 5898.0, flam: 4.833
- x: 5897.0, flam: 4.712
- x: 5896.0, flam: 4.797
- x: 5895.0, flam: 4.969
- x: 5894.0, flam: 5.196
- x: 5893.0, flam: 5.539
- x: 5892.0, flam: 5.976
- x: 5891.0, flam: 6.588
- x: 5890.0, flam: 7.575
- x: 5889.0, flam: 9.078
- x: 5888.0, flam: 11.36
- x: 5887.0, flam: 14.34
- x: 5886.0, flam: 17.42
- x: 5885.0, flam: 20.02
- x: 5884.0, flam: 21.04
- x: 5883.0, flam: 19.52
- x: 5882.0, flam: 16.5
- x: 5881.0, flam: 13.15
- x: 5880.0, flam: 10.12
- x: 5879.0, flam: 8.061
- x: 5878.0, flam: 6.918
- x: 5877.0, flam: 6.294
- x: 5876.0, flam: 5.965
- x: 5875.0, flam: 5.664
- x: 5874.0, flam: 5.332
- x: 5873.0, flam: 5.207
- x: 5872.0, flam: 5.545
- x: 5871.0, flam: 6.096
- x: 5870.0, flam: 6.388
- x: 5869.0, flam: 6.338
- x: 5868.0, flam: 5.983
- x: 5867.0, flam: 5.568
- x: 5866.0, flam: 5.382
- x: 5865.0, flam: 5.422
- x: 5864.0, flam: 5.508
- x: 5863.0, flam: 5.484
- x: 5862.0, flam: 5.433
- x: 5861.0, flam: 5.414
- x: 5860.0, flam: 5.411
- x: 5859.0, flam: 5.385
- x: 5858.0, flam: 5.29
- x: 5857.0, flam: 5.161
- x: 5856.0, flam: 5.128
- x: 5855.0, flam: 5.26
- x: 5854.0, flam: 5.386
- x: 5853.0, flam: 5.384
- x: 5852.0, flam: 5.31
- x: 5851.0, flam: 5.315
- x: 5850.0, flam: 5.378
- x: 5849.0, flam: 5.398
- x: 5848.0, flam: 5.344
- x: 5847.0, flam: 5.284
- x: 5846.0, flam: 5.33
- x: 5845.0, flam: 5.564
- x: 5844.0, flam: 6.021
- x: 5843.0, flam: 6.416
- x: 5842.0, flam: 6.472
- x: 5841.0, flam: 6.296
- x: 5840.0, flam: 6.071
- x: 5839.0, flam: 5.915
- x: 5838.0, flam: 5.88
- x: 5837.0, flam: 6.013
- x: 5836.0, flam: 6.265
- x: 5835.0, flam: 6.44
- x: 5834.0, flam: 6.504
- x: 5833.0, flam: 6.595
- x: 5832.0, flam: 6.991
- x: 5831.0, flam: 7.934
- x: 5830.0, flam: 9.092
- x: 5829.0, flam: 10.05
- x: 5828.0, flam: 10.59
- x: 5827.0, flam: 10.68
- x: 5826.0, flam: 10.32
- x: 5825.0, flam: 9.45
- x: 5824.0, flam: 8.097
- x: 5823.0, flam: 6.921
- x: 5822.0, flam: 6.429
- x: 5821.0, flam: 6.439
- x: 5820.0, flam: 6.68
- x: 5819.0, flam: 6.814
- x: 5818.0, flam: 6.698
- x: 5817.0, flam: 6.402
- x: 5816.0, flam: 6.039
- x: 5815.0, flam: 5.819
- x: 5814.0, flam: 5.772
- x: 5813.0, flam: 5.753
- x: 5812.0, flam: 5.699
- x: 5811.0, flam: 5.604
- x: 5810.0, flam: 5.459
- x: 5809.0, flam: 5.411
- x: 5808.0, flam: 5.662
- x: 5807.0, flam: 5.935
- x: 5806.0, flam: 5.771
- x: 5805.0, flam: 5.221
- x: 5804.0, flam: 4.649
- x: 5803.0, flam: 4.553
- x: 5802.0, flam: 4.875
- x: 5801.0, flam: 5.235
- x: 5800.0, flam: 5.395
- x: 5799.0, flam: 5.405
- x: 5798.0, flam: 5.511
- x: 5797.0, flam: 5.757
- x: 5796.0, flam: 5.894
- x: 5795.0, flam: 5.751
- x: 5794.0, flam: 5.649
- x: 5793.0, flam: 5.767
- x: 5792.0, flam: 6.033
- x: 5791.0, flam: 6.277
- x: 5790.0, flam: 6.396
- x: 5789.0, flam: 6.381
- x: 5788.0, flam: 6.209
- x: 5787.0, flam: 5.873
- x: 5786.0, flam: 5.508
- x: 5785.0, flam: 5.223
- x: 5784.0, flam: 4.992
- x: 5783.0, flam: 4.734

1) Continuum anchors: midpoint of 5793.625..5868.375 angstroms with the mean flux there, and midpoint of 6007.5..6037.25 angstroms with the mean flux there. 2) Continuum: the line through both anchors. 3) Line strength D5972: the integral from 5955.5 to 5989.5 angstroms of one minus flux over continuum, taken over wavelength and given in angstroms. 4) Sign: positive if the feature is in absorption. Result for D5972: 3.2 angstroms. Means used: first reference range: 6.15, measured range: 5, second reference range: 5.3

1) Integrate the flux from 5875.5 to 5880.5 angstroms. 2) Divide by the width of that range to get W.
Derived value 7.47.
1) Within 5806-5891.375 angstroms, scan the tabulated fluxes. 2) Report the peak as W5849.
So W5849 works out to 21.04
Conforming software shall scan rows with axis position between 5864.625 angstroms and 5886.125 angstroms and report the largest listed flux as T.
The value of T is 21.04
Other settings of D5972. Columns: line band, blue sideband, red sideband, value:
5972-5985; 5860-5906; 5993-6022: 2.36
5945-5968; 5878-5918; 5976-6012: 4.46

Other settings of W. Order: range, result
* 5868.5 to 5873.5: 5.91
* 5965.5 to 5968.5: 5.06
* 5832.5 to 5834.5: 6.55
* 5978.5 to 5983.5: 4.85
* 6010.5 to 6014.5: 6.03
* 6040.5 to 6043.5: 5.39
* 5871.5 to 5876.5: 5.54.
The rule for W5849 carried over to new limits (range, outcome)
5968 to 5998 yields 5.504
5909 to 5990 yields 6.07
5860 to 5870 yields 6.388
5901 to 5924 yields 5.599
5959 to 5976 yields 5.265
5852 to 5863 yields 5.484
